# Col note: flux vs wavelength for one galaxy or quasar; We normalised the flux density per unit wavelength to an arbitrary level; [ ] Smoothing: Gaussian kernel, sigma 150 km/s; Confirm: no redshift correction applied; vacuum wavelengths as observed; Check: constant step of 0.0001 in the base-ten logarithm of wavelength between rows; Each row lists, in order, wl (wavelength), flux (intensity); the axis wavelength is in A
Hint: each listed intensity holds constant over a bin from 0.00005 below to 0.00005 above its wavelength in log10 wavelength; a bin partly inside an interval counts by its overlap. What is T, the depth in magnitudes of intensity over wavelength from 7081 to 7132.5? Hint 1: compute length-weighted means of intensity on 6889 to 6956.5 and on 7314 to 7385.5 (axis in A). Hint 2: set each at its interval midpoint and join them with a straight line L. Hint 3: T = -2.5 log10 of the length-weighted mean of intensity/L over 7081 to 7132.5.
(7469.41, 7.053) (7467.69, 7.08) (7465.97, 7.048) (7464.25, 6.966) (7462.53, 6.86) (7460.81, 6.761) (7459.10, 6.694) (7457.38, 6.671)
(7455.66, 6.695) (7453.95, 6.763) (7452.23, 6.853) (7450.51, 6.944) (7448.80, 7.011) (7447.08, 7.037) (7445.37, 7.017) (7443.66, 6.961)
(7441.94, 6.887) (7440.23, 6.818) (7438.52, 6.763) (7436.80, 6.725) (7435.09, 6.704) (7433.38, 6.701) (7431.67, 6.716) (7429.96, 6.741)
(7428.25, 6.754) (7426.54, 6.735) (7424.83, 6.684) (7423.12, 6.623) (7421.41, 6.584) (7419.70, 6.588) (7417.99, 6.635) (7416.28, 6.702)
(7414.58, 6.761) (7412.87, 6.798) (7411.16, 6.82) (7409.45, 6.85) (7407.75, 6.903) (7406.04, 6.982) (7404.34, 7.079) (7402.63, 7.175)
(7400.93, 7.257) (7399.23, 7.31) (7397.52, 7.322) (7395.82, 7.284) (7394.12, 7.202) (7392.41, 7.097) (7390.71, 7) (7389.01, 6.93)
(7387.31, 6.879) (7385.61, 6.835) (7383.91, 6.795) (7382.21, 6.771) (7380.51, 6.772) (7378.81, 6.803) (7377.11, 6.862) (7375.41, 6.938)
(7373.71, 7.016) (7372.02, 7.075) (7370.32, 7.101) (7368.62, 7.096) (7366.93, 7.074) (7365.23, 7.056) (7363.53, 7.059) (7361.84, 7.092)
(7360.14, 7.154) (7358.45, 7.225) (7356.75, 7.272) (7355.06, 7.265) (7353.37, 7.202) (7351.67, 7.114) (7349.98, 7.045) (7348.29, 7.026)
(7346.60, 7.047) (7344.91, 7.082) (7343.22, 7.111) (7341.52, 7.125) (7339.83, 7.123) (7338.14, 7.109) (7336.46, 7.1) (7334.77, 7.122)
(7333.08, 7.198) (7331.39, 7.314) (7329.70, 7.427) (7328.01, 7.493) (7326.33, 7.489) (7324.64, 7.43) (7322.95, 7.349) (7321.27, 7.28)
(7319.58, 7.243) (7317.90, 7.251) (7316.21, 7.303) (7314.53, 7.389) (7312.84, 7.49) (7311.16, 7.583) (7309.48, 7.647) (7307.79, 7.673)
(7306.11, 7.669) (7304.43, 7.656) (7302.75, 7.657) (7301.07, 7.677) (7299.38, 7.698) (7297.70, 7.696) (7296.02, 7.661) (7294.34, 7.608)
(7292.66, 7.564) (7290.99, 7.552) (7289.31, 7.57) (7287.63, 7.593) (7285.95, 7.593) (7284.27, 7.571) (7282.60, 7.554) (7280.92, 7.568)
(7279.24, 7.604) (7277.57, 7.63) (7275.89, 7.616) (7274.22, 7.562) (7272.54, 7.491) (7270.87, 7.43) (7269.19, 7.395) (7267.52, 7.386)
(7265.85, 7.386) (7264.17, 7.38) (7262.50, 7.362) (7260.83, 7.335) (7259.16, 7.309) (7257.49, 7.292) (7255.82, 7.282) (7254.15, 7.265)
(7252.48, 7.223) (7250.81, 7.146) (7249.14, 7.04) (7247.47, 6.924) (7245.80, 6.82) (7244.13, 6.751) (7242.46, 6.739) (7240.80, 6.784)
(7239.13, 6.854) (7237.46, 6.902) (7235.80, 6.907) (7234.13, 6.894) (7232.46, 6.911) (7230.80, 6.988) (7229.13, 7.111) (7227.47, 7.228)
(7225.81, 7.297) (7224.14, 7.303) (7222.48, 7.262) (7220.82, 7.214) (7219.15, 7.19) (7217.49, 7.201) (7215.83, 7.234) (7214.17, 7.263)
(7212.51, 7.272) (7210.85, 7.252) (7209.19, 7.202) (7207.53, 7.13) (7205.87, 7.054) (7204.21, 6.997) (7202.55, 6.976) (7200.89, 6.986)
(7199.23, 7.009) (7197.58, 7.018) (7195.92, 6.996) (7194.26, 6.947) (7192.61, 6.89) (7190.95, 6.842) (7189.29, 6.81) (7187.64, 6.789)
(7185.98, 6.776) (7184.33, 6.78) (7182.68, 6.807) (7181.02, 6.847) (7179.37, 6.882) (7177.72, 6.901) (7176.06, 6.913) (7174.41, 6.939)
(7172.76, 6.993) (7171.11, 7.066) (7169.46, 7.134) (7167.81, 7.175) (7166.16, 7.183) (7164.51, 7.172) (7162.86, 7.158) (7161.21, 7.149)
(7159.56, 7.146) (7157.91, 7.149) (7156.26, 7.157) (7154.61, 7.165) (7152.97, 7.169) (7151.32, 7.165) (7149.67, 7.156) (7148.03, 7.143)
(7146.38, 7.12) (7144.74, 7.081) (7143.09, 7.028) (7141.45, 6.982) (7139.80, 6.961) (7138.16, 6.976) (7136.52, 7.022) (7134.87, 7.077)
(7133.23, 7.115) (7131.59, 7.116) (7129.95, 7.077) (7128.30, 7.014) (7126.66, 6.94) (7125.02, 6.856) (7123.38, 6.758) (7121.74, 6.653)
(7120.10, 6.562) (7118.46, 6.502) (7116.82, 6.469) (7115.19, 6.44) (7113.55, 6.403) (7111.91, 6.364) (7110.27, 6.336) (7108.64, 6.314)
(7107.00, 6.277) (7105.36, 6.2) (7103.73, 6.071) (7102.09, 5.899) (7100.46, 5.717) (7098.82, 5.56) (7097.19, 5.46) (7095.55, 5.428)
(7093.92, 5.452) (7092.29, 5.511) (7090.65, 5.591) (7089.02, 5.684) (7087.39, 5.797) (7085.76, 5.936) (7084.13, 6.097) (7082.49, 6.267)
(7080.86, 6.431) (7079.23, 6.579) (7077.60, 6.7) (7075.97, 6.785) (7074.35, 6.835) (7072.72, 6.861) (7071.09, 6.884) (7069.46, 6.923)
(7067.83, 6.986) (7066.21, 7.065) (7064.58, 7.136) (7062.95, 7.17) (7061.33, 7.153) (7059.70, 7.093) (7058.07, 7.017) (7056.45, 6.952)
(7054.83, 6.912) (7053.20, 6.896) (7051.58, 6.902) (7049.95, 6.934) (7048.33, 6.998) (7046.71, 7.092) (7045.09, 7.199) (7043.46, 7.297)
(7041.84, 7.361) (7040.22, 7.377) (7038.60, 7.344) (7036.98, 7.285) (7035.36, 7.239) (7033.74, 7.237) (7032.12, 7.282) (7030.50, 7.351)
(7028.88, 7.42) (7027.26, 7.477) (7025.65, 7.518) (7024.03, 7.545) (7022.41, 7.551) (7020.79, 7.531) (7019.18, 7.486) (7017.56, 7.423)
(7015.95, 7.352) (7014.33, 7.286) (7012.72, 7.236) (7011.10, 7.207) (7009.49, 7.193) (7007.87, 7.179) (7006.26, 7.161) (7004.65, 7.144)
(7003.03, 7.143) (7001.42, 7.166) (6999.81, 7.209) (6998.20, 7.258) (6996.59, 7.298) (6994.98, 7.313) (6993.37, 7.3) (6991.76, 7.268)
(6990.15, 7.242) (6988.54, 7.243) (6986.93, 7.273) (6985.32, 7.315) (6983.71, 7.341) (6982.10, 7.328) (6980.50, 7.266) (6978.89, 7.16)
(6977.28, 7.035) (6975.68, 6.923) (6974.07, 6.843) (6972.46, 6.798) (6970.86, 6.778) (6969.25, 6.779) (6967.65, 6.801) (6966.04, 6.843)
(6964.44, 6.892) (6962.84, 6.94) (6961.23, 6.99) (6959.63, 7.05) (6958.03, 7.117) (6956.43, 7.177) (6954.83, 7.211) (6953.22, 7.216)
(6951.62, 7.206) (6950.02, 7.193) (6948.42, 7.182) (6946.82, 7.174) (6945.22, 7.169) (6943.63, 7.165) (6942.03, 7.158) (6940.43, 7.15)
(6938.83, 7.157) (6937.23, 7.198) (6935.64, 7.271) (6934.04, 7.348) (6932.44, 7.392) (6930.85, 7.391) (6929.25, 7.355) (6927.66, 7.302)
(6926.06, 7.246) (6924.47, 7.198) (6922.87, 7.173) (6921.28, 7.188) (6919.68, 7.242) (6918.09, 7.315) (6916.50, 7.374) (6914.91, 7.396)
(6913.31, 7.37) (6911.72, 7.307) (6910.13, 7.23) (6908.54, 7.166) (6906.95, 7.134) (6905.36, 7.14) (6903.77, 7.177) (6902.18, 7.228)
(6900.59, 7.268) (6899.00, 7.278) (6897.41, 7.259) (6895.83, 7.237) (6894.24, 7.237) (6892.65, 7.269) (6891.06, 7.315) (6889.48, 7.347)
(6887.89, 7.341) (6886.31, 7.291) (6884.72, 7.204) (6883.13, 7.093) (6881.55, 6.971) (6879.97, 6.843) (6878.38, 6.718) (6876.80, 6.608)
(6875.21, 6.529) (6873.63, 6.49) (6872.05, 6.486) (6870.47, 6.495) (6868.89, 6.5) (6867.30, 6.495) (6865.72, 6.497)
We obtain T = 0.16 mag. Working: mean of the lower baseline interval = 7.24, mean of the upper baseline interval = 7.13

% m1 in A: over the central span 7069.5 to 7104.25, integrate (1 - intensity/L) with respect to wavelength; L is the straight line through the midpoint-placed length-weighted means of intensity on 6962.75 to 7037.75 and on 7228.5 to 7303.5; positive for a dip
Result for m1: 5.5 A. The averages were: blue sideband 7.21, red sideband 7.32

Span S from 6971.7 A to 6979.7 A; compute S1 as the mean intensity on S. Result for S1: 6.95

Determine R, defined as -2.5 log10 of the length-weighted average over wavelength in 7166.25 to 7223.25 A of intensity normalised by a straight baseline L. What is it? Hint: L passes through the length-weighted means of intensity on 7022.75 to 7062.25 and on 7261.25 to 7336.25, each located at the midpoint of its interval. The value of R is 0.05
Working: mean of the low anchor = 7.21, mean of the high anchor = 7.49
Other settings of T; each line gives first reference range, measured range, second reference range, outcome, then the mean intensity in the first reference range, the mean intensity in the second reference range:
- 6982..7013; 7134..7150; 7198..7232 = 0.020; 7.24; 7.16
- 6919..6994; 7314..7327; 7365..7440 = -0.060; 7.15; 6.9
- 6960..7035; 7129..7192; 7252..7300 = 0.052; 7.2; 7.49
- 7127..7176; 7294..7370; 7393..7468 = -0.055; 7.09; 6.87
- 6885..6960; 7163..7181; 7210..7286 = 0.030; 7.24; 7.23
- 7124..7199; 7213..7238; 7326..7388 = -0.014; 7.02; 7.09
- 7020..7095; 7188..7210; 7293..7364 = 0.021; 6.88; 7.34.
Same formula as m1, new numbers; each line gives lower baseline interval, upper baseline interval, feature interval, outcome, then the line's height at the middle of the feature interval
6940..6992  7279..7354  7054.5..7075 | 0.5 A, 7.18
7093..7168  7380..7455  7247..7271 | -1.8 A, 6.78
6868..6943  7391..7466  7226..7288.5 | -2.5 A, 6.96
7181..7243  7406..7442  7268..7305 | -3.5 A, 6.92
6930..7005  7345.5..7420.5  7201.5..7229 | -0.5 A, 7.06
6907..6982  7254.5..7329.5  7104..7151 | 3.5 A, 7.33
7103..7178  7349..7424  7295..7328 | -2.7 A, 6.96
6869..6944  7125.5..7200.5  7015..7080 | -0.7 A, 7.08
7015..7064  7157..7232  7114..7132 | 1.0 A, 7.14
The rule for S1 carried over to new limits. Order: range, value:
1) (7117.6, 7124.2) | 6.62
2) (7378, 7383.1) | 6.78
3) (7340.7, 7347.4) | 7.08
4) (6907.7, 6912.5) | 7.24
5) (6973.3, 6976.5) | 6.89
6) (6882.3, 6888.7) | 7.23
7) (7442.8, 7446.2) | 6.99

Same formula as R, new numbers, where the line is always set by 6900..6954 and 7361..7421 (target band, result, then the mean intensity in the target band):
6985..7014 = -0.005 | 7.23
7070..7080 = 0.058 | 6.78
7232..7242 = 0.029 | 6.87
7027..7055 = -0.004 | 7.2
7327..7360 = -0.029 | 7.18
